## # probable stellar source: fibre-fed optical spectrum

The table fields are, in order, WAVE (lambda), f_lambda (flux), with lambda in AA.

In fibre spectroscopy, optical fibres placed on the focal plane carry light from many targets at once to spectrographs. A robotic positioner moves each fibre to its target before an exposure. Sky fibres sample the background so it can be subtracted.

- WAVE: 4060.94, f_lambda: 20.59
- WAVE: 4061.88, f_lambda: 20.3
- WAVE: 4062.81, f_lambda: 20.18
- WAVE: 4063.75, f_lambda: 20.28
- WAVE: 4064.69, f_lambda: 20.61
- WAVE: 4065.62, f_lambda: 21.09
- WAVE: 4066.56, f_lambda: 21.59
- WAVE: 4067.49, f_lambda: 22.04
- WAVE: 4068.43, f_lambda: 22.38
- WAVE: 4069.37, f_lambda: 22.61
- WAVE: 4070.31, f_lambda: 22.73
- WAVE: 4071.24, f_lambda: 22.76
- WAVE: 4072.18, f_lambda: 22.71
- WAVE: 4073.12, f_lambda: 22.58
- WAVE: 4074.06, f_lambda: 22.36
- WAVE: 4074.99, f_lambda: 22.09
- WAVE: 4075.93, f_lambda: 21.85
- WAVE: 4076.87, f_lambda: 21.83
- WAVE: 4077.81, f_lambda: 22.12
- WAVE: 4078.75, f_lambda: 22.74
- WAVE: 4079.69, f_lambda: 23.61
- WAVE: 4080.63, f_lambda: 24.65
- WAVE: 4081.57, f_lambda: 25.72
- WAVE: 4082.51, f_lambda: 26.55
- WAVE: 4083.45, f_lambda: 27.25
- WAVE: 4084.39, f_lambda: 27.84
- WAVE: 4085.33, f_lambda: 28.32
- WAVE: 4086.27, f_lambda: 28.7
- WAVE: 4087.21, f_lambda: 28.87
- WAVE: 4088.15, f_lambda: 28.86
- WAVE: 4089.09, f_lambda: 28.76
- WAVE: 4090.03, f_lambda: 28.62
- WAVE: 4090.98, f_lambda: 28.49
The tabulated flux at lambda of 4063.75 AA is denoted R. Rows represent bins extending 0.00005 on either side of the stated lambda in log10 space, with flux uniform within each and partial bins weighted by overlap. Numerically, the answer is 20.28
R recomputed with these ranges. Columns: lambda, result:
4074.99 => 22.09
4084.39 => 27.84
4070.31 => 22.73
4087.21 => 28.87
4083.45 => 27.25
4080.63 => 24.65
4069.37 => 22.61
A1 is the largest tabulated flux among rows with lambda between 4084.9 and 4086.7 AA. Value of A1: 28.7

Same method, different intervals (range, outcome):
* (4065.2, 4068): 22.04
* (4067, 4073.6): 22.76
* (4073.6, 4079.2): 22.74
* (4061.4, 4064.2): 20.3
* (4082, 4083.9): 27.25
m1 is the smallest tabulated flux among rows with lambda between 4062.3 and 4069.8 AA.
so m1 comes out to 20.18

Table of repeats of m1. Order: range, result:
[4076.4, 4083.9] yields 21.83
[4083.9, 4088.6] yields 27.84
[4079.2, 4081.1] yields 23.61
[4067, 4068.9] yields 22.04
